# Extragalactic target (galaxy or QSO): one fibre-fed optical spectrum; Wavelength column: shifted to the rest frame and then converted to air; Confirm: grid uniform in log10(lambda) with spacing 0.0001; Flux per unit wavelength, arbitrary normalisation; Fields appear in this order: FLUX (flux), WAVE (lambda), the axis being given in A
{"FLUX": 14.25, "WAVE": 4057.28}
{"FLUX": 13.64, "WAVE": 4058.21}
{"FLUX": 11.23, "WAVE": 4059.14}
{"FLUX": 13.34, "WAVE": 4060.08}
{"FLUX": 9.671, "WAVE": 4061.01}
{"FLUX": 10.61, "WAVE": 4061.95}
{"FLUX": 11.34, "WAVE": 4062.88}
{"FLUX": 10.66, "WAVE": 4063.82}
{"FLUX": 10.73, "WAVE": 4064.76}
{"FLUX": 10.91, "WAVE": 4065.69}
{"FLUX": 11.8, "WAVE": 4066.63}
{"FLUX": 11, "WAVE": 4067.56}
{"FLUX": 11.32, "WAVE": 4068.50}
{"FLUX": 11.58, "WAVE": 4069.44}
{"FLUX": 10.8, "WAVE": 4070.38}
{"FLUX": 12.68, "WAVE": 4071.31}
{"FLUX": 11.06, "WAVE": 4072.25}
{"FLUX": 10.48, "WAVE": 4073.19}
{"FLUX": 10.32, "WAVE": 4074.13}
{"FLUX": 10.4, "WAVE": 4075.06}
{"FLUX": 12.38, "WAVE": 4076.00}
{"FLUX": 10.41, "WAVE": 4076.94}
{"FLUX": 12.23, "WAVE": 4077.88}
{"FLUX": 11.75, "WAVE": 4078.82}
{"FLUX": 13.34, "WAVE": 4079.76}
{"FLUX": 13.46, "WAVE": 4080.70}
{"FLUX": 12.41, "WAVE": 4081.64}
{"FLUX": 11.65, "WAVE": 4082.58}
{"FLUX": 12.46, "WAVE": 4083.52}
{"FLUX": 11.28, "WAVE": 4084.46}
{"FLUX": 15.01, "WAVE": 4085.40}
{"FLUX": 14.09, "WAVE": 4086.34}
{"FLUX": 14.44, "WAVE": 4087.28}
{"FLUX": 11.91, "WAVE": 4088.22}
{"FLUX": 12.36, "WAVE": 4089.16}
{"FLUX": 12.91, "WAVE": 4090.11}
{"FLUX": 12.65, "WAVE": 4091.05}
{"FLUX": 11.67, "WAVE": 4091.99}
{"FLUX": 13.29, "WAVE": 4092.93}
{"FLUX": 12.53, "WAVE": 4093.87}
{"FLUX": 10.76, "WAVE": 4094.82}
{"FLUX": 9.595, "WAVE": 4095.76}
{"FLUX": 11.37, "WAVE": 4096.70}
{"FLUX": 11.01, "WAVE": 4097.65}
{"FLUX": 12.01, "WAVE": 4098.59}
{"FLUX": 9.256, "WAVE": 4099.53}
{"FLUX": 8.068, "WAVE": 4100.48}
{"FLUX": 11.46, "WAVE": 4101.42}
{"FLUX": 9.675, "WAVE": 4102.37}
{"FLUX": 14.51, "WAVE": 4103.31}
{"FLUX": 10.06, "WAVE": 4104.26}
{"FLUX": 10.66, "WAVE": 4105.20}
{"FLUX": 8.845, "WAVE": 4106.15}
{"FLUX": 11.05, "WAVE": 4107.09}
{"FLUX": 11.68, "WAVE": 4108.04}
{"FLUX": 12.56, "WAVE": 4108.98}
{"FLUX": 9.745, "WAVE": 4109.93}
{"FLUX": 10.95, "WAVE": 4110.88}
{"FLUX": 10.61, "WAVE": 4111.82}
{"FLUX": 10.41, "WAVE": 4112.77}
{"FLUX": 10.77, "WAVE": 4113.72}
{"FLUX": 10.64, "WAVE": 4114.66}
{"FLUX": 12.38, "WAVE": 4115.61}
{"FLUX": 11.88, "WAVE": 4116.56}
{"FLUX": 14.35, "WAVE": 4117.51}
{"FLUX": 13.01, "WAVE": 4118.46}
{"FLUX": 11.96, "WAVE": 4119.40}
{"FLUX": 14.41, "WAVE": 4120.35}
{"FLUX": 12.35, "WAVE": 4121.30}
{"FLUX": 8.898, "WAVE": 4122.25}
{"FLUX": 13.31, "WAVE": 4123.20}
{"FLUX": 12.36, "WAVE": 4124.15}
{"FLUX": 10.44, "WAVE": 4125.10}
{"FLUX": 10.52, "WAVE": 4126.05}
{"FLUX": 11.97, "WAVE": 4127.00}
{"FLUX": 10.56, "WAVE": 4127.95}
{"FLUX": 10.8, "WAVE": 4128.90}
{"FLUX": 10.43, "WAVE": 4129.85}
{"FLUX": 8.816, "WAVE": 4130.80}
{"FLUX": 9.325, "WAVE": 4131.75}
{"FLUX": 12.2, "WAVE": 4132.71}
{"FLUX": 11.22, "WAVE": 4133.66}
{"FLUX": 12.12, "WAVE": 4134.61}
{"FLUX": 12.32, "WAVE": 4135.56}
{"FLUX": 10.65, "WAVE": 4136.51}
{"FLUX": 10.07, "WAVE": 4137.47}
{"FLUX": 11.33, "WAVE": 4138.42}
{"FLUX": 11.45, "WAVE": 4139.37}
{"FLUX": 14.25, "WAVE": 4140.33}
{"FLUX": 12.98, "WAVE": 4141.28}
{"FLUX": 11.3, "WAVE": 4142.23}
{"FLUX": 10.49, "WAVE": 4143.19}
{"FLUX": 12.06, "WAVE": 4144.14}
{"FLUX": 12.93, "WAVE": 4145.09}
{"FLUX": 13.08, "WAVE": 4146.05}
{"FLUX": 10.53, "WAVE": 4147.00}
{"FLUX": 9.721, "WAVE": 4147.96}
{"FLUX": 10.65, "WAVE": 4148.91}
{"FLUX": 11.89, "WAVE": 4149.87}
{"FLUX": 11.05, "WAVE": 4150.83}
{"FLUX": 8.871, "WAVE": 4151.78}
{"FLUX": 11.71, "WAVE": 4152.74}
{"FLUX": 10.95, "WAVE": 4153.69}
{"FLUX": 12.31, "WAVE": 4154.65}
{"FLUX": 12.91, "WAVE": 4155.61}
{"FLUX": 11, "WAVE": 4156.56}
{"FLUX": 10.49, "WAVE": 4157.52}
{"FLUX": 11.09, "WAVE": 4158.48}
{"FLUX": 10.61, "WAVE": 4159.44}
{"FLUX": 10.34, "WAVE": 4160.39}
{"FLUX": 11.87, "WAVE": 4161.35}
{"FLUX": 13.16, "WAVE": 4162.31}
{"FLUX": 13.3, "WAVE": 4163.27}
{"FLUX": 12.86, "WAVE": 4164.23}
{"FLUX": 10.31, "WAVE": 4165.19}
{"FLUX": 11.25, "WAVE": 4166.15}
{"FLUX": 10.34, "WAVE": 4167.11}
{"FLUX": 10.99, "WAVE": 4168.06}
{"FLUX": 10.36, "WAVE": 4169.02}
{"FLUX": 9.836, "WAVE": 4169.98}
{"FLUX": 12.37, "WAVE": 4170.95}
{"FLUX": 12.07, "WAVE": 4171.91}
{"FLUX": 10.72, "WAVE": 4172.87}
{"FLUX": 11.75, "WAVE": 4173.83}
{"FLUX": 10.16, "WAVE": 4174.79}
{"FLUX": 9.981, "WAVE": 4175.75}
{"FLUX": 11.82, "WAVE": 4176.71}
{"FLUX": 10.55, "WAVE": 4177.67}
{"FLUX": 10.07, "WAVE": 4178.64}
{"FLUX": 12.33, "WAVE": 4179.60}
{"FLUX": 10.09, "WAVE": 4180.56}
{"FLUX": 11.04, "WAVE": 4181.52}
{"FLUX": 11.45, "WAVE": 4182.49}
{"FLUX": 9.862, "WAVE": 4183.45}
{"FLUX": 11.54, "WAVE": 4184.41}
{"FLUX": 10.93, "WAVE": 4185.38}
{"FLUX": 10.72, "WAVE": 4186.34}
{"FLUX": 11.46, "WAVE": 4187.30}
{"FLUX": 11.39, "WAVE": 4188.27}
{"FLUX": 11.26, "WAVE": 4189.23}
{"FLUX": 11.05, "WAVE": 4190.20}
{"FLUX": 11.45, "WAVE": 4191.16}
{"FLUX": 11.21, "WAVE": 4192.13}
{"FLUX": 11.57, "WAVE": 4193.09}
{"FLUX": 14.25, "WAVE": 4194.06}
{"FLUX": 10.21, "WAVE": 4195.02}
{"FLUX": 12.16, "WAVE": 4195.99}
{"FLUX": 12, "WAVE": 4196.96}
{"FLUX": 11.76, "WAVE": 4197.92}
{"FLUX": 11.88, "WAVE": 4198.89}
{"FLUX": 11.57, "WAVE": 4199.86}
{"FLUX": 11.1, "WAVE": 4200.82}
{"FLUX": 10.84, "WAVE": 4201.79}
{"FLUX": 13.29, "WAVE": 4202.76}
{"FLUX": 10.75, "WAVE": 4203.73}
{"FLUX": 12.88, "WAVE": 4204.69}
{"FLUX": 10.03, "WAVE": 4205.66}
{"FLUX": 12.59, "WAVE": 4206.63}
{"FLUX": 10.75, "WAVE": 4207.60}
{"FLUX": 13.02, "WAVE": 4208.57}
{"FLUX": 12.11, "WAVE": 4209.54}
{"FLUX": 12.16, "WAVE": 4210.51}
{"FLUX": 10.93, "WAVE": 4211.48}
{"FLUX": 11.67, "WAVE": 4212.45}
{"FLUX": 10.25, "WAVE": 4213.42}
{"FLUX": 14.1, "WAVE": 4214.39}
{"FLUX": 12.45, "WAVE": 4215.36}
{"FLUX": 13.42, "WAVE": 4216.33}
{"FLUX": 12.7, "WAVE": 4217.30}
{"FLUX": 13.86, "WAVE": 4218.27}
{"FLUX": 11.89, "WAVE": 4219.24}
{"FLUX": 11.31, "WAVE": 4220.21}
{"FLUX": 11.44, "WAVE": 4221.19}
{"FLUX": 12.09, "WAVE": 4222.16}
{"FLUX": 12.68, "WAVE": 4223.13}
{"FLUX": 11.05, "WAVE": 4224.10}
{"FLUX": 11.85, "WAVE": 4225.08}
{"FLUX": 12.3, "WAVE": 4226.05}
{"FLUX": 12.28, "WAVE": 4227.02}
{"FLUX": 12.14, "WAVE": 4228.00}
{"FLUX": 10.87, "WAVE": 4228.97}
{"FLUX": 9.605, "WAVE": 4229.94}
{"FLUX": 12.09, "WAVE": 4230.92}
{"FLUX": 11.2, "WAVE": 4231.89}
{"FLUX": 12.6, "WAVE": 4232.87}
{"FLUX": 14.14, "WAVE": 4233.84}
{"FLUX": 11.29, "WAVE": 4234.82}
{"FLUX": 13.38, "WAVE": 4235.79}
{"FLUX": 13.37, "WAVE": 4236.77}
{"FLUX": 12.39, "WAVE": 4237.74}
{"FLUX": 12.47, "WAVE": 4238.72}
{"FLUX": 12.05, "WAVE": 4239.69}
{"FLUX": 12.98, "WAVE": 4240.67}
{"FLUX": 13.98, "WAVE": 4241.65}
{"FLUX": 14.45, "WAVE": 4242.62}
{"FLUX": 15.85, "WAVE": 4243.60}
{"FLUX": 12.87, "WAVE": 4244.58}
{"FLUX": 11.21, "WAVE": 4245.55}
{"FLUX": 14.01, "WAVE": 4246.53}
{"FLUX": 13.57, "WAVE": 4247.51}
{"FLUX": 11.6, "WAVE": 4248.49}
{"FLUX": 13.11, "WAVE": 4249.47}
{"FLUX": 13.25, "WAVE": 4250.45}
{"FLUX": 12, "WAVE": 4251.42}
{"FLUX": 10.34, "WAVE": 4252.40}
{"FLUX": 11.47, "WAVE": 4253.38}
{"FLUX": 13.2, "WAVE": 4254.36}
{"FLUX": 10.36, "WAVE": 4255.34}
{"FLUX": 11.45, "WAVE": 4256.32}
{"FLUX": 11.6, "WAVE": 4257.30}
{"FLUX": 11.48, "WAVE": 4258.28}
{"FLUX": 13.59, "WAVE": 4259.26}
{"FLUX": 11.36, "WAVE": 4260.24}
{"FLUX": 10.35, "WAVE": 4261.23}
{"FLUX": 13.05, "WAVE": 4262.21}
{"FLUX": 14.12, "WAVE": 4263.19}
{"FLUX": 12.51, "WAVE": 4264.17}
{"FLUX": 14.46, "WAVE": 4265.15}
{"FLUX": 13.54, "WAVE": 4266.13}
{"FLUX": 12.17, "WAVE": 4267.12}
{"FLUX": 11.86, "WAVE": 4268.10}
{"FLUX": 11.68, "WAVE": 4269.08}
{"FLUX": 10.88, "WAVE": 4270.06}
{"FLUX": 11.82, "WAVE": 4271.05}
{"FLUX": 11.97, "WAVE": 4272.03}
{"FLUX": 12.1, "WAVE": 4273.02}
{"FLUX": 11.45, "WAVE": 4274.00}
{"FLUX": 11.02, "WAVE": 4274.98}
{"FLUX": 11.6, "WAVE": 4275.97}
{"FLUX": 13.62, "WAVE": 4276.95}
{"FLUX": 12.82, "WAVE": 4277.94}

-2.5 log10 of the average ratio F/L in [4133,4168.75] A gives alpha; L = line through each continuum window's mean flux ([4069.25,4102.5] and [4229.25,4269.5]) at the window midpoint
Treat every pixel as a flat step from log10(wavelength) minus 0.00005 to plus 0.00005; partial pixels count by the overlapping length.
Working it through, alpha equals 0.05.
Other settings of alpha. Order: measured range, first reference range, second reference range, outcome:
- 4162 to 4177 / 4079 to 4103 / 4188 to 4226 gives 0.06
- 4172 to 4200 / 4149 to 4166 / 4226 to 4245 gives 0.06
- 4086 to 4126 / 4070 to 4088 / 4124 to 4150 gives 0.02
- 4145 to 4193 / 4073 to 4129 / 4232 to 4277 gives 0.08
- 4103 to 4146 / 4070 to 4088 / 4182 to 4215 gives 0.04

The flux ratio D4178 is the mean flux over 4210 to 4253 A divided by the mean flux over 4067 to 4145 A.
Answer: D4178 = 1.07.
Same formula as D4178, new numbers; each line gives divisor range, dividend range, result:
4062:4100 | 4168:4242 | 1.00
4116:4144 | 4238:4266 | 1.09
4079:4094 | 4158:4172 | 0.89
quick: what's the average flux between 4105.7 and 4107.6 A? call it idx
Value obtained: 10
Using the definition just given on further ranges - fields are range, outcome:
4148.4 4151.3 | 11.2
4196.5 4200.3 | 11.8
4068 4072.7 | 11.5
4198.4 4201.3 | 11.5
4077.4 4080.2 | 12.4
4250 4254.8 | 12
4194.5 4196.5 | 11.2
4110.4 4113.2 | 10.7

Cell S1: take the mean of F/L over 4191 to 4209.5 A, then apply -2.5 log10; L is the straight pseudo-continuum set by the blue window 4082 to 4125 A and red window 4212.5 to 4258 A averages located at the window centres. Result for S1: 0.04 mag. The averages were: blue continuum 11.7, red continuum 12.4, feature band 11.8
